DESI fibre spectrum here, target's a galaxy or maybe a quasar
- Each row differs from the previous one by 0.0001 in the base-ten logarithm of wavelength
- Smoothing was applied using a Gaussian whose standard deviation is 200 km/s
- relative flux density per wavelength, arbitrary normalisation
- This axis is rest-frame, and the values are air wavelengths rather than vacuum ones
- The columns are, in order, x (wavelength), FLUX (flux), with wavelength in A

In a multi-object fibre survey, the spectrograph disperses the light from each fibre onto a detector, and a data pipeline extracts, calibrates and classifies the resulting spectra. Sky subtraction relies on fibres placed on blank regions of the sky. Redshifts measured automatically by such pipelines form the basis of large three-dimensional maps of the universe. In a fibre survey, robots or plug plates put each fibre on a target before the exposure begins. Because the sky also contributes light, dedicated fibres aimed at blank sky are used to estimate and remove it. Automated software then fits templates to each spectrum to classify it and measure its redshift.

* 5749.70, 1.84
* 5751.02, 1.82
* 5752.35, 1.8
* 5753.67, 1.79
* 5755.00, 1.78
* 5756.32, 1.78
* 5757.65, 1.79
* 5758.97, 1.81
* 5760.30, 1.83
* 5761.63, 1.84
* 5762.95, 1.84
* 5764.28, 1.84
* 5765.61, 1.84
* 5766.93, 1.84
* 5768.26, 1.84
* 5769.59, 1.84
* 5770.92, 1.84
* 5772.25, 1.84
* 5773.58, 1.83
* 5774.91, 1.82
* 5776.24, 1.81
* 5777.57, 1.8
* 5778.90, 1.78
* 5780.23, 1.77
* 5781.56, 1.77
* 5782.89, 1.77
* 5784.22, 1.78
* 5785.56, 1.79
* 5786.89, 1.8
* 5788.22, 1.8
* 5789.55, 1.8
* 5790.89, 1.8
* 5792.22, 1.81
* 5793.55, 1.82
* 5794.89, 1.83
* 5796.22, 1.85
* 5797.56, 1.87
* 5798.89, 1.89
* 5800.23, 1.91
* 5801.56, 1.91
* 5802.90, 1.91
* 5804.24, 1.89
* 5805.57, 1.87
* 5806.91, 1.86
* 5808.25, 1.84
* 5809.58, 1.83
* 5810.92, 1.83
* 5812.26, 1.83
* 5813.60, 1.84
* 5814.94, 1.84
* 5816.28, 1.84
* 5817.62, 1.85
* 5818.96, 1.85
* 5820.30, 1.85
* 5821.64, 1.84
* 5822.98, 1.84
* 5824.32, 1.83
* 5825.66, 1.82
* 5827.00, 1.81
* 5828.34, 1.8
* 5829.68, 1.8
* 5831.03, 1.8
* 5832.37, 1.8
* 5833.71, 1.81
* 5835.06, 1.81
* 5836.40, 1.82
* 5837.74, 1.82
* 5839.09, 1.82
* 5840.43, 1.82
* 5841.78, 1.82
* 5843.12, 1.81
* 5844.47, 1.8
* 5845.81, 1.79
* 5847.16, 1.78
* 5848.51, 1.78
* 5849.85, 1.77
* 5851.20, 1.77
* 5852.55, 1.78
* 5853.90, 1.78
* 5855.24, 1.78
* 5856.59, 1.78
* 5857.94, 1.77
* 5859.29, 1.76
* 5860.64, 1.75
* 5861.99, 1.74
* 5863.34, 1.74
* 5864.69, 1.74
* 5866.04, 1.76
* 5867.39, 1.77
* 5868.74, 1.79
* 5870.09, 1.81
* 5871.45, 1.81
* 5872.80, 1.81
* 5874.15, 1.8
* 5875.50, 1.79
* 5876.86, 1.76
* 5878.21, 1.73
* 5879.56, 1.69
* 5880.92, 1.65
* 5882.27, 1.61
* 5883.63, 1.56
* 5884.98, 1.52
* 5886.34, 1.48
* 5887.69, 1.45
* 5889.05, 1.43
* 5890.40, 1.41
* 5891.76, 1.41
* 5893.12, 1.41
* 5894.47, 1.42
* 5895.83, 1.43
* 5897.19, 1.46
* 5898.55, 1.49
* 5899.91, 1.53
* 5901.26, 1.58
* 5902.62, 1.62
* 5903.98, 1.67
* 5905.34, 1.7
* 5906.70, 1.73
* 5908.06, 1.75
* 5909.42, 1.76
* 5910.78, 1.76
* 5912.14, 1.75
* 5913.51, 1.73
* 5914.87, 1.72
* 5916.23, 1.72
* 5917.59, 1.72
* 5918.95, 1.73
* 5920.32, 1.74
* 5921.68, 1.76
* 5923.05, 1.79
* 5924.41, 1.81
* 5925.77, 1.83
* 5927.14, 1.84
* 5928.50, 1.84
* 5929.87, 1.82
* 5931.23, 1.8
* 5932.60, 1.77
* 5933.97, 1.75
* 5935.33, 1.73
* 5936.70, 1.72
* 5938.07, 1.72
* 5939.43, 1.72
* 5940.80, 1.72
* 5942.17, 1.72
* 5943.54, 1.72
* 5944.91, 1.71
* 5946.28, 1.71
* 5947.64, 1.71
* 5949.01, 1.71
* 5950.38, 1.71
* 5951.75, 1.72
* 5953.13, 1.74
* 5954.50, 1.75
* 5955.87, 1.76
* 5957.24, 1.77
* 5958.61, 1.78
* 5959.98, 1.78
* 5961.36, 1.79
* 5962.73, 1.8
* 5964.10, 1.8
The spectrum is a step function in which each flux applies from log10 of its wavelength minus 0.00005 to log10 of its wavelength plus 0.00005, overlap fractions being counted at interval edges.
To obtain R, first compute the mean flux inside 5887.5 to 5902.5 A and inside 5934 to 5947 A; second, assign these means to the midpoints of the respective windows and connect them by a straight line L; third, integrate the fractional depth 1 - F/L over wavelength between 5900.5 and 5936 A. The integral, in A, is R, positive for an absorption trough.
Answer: -3.4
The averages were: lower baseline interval 1.46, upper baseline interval 1.72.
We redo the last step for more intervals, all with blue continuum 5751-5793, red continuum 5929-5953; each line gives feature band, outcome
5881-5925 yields 3.4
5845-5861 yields 0.0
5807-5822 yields -0.4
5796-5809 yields -0.6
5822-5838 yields -0.3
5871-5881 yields 0.0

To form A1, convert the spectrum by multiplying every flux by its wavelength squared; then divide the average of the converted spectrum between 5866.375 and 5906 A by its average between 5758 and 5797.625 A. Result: 0.9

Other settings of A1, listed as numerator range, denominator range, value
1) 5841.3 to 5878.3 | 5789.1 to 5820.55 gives 0.98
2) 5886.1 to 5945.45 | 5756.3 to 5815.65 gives 0.95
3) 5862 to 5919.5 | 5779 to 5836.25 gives 0.93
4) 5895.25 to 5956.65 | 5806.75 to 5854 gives 0.98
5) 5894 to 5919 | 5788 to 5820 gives 0.92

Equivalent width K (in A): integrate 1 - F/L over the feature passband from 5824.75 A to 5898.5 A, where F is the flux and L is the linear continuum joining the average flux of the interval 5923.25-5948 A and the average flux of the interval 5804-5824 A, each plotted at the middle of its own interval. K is 4.19 A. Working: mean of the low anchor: 1.85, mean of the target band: 1.71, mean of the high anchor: 1.76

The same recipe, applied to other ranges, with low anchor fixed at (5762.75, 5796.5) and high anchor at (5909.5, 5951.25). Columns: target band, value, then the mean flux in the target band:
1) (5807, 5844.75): -0.7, 1.82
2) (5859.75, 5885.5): 0.6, 1.73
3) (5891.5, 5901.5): 1.7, 1.46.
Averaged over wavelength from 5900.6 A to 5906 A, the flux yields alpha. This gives 1.64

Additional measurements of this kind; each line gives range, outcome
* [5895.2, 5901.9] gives 1.5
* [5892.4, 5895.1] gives 1.42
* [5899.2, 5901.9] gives 1.56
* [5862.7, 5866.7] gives 1.75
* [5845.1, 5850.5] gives 1.78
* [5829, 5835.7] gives 1.8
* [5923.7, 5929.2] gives 1.83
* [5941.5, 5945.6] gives 1.72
